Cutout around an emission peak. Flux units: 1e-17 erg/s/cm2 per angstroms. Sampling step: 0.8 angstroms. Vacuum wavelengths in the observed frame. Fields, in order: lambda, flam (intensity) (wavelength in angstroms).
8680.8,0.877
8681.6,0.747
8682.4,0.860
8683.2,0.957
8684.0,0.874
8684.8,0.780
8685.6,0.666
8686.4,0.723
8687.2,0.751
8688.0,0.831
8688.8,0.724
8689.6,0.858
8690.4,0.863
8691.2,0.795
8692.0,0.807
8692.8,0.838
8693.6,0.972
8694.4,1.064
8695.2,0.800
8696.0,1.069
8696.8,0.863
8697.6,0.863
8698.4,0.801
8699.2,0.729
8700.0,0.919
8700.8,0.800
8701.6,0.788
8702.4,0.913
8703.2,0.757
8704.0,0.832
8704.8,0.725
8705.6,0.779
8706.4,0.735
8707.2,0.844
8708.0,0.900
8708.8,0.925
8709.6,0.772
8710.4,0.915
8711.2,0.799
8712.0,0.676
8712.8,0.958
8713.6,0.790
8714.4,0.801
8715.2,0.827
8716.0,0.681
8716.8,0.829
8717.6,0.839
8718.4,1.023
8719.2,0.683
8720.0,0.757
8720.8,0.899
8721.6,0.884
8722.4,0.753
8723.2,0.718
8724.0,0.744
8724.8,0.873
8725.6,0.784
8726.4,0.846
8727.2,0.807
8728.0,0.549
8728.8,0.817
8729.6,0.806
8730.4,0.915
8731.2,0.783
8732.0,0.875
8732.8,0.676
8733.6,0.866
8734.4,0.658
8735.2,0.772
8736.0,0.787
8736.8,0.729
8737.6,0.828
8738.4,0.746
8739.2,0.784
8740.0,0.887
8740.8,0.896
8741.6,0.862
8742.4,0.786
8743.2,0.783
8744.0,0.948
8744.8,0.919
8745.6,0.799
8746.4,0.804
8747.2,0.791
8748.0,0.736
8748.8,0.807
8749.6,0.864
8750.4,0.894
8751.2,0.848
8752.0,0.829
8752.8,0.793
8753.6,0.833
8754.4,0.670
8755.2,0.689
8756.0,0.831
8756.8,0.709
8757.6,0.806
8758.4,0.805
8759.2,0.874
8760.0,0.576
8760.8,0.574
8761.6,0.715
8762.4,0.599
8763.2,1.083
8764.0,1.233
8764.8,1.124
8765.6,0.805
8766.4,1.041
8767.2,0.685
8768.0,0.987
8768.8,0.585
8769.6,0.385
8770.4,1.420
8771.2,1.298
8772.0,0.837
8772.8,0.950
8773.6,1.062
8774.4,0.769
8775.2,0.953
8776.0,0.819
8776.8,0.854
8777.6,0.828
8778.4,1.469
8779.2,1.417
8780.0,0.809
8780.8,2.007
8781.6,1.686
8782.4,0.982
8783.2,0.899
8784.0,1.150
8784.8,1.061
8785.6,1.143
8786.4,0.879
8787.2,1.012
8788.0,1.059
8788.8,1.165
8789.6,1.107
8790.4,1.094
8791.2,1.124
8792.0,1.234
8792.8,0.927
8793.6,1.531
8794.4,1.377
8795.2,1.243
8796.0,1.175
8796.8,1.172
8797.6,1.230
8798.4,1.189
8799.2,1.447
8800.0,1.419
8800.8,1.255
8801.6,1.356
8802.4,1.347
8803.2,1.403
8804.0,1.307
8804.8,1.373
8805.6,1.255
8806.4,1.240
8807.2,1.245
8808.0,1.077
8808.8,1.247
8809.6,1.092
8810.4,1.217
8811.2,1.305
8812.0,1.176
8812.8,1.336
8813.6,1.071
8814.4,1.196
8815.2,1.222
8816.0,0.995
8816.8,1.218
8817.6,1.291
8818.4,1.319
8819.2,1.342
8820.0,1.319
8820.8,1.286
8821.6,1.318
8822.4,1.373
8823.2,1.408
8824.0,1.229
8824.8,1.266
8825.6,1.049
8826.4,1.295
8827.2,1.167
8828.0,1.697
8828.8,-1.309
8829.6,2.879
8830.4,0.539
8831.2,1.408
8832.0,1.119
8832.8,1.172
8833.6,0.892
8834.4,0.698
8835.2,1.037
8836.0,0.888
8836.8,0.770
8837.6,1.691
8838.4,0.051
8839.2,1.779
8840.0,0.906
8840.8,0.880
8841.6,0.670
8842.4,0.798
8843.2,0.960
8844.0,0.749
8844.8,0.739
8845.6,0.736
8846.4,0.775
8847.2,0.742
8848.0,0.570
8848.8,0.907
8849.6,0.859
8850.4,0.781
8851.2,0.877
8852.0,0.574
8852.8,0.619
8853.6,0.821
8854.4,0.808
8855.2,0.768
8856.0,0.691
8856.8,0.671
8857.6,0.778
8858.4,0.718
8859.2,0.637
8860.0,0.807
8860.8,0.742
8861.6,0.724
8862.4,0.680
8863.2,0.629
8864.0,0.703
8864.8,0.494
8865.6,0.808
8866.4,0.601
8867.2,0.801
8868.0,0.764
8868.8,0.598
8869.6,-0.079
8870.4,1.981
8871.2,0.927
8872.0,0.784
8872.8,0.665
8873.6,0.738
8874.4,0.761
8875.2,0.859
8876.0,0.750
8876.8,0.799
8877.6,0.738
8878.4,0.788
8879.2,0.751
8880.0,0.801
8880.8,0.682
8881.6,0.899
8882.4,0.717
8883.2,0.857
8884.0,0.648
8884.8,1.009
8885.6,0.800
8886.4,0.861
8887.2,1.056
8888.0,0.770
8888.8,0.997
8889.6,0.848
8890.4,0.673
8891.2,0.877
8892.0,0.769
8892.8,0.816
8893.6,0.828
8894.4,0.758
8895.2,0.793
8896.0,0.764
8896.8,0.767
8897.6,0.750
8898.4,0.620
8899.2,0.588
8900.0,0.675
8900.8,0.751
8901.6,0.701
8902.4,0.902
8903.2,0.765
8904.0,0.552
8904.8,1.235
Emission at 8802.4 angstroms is Mg II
